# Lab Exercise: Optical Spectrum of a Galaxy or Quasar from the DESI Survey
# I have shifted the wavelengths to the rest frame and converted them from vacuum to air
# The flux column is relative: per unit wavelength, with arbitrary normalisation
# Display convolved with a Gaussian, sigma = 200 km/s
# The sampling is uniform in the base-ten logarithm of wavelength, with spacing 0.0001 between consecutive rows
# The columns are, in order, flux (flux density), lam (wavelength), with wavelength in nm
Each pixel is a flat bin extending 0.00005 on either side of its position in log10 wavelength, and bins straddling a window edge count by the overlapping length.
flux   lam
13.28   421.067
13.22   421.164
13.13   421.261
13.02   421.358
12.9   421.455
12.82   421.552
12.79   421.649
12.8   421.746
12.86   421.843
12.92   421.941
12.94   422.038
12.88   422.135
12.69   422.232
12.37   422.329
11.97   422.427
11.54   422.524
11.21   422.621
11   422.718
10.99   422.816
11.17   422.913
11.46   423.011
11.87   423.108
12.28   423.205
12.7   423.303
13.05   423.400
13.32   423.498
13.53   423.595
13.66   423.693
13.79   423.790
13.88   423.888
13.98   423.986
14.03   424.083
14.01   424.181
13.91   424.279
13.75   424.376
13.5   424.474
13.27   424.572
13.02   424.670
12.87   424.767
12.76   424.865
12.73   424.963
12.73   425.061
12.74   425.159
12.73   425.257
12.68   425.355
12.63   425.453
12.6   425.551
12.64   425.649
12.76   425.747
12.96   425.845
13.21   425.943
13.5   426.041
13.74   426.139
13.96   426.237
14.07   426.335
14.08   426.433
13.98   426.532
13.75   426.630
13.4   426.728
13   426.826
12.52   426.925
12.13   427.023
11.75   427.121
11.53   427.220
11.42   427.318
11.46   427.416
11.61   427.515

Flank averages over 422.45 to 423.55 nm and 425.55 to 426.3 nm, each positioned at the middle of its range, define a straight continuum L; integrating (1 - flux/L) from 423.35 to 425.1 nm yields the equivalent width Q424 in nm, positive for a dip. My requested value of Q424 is -0.14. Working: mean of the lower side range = 11.9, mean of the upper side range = 13.2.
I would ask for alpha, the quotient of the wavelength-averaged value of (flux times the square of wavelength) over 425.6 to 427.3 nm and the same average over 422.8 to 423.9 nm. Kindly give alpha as 1.05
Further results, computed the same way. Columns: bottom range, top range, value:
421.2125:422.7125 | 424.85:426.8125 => 1.07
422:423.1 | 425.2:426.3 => 1.12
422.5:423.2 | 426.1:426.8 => 1.24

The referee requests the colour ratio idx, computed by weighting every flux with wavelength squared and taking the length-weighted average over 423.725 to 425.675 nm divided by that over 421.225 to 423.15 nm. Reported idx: 1.1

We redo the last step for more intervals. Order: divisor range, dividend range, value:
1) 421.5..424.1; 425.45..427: 1.07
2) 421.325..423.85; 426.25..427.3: 1.06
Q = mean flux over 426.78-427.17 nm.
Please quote 12.3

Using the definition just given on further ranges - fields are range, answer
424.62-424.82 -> 13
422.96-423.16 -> 11.7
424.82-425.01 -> 12.7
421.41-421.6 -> 12.9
